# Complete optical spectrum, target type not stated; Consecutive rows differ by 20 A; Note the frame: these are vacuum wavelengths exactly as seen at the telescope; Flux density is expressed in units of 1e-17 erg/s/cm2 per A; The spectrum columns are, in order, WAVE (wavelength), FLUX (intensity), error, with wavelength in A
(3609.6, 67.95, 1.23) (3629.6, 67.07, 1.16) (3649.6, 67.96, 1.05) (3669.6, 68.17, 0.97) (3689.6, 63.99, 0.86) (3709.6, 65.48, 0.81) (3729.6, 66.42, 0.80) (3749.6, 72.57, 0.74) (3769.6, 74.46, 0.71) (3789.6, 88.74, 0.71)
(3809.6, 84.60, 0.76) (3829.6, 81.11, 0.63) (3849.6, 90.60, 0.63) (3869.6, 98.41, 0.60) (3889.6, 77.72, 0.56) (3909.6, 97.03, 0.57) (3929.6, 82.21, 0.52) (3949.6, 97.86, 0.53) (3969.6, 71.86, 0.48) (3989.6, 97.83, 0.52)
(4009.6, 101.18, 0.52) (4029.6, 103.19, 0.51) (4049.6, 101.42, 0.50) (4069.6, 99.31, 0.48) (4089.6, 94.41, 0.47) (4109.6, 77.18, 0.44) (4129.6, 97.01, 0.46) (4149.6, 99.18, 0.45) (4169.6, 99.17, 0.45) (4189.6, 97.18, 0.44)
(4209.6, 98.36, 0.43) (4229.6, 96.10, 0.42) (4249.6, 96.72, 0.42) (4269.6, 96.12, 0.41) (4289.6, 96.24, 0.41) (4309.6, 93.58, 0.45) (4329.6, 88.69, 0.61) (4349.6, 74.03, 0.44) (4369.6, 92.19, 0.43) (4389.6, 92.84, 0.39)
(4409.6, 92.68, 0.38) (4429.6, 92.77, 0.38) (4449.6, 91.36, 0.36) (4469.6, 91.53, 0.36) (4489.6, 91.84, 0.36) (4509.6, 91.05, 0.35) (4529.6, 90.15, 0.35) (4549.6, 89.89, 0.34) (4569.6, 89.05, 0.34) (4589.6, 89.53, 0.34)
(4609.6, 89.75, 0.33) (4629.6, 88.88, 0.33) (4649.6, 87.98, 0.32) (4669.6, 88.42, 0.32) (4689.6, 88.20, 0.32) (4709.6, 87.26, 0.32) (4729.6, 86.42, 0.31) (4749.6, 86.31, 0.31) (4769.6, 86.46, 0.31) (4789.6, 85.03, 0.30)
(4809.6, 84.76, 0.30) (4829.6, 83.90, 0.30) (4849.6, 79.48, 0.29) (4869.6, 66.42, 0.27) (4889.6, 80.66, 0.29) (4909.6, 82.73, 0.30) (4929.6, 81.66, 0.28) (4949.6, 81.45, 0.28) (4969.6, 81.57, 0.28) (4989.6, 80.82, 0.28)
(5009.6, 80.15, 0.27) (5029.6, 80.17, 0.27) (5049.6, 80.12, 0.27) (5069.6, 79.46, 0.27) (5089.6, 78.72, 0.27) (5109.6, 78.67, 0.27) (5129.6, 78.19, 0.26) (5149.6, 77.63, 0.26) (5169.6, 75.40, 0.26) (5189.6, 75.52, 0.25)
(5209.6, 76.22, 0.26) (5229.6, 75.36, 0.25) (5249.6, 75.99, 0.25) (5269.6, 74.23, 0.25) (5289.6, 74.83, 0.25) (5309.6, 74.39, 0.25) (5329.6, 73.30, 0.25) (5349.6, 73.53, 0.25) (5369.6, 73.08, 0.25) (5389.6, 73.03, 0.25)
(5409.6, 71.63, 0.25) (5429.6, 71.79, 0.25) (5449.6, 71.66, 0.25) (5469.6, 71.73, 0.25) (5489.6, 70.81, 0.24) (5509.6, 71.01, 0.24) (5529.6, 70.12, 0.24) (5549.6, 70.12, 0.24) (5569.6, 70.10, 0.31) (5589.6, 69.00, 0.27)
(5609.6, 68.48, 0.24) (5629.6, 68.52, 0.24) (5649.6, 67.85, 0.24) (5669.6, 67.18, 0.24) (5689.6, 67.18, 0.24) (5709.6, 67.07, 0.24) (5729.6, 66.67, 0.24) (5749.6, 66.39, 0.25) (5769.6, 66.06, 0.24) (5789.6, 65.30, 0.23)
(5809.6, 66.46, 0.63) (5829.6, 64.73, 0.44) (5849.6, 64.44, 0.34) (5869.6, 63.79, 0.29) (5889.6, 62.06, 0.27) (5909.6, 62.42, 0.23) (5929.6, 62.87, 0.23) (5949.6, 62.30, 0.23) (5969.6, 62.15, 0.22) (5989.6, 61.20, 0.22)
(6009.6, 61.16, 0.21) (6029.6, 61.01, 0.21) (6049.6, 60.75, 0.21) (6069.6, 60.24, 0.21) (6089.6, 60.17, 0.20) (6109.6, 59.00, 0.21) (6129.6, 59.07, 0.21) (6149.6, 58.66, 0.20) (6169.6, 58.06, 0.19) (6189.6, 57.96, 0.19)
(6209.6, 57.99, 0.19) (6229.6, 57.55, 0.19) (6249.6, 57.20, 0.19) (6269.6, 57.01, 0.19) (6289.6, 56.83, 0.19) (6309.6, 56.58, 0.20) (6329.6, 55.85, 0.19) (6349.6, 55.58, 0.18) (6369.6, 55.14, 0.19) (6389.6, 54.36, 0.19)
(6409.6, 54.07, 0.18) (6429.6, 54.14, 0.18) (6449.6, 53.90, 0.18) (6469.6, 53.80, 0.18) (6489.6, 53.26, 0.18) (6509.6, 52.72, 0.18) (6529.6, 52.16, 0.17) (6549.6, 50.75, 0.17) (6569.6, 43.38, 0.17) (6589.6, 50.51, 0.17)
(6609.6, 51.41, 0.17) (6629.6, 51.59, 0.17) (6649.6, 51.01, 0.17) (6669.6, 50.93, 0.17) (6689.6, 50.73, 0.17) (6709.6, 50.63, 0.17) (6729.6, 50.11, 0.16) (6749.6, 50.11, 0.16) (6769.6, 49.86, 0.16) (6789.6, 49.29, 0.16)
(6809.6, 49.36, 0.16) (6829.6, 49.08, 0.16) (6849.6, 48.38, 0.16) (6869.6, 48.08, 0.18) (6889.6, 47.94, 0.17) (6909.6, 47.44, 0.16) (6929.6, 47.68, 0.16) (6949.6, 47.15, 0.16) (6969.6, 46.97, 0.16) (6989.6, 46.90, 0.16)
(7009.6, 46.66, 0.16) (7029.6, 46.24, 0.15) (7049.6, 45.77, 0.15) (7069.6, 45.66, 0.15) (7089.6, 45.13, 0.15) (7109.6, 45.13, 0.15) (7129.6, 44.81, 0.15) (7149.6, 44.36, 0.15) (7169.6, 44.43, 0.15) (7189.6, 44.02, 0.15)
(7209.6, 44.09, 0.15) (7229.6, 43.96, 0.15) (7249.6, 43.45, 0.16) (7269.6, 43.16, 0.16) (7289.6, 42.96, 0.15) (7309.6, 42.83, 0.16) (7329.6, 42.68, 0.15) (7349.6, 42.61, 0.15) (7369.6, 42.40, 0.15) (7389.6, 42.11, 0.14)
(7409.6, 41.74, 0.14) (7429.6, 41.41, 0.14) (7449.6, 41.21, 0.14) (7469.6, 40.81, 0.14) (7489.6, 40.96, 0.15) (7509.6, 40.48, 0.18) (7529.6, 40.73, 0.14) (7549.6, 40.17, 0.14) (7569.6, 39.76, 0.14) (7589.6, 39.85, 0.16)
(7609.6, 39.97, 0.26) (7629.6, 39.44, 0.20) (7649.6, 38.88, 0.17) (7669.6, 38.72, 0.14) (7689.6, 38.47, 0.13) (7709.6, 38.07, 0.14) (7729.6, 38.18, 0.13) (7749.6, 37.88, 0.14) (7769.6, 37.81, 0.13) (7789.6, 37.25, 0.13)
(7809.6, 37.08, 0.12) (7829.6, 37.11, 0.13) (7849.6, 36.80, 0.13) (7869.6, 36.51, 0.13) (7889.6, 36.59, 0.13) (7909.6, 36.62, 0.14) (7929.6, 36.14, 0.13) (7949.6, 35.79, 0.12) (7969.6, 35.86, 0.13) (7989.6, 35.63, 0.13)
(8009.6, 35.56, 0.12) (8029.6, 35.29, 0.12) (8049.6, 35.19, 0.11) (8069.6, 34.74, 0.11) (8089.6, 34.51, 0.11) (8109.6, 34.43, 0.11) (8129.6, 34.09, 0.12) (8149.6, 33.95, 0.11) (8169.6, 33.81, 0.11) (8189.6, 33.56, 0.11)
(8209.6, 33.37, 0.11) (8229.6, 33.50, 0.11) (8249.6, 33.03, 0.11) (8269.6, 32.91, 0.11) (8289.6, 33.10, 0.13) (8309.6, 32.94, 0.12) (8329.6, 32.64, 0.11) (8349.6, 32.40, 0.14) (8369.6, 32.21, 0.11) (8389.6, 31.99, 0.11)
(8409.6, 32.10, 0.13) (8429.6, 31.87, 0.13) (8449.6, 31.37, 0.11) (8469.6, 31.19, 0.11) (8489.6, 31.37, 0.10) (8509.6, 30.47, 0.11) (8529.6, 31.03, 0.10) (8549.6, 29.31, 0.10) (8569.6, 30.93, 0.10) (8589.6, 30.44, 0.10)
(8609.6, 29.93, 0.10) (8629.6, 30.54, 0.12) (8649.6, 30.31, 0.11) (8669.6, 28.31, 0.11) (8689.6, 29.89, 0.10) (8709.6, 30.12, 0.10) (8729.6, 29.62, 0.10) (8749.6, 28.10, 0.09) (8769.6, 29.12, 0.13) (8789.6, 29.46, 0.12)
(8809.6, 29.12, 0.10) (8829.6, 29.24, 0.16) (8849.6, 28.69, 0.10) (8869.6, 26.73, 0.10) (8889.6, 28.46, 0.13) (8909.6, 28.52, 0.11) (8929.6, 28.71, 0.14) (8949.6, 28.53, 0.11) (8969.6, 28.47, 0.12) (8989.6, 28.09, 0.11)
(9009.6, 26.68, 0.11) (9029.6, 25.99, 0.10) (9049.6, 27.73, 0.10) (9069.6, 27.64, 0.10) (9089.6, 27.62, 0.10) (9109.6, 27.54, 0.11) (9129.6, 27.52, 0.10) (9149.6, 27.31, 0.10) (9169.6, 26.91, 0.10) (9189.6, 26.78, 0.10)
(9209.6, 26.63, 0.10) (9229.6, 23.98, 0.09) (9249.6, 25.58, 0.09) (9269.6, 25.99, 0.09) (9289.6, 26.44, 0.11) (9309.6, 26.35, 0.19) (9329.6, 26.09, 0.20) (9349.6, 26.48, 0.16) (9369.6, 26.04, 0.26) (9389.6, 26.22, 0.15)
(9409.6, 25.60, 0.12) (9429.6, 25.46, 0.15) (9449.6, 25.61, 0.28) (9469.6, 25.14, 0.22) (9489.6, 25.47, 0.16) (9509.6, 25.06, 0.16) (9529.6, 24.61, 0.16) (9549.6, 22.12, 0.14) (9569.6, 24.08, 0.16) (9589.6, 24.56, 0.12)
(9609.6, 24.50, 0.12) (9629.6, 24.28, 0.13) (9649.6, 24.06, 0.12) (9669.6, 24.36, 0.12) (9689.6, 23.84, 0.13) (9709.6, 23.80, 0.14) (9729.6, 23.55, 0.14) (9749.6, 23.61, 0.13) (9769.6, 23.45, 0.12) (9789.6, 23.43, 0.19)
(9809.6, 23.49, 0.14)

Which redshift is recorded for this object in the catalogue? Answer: 0.000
